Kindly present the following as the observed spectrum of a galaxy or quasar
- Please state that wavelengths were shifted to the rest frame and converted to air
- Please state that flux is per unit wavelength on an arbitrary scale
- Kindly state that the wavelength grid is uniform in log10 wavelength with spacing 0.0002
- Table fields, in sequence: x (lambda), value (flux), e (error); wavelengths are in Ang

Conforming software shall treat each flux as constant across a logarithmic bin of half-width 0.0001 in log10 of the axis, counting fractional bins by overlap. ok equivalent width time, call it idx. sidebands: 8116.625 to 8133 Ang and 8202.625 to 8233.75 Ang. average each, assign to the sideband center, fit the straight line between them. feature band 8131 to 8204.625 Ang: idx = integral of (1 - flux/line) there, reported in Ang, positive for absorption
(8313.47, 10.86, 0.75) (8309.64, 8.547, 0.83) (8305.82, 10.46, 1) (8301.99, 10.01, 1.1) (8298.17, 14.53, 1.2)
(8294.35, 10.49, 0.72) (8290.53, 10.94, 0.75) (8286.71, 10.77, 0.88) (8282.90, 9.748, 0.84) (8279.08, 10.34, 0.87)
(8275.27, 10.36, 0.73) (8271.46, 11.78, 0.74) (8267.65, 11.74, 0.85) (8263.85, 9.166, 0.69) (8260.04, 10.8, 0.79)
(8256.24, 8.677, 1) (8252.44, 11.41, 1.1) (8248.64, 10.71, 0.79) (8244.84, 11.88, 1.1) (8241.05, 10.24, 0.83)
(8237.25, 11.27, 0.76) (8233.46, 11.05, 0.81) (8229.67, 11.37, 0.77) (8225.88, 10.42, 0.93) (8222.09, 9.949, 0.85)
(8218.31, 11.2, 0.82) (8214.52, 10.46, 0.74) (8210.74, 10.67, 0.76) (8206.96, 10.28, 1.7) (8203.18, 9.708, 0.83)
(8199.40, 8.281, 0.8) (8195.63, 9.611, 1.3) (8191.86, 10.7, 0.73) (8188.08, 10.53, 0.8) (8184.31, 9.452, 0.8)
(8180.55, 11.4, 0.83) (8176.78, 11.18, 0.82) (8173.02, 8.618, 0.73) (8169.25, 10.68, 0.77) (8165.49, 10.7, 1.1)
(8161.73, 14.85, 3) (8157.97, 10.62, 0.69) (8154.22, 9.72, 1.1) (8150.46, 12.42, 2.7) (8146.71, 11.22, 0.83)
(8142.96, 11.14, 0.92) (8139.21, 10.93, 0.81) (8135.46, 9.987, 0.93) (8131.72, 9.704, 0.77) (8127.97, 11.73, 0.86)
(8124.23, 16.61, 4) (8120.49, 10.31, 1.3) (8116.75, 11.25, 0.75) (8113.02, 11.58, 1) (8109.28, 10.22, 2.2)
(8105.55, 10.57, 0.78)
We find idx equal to 5.2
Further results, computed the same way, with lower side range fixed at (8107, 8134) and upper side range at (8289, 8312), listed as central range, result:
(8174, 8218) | 4.1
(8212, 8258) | 1.6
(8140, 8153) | 0.0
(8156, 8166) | -0.7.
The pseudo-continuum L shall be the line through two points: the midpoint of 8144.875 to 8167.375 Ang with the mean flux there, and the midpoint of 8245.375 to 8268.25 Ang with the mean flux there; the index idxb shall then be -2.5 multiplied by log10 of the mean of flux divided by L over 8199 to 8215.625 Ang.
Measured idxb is 0.10 mag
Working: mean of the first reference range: 11.6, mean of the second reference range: 10.4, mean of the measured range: 9.99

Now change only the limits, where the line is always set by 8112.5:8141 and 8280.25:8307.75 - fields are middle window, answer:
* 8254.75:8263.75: 0.148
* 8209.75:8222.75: 0.060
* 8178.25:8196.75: 0.093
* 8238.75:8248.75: 0.014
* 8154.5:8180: 0.034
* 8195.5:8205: 0.230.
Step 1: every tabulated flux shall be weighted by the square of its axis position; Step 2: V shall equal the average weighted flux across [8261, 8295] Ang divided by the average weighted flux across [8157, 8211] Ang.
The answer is 1.04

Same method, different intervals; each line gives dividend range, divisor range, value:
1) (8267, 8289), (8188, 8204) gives 1.13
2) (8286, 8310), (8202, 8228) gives 1.08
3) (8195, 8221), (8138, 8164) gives 0.88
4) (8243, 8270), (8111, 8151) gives 0.95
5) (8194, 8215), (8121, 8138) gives 0.84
